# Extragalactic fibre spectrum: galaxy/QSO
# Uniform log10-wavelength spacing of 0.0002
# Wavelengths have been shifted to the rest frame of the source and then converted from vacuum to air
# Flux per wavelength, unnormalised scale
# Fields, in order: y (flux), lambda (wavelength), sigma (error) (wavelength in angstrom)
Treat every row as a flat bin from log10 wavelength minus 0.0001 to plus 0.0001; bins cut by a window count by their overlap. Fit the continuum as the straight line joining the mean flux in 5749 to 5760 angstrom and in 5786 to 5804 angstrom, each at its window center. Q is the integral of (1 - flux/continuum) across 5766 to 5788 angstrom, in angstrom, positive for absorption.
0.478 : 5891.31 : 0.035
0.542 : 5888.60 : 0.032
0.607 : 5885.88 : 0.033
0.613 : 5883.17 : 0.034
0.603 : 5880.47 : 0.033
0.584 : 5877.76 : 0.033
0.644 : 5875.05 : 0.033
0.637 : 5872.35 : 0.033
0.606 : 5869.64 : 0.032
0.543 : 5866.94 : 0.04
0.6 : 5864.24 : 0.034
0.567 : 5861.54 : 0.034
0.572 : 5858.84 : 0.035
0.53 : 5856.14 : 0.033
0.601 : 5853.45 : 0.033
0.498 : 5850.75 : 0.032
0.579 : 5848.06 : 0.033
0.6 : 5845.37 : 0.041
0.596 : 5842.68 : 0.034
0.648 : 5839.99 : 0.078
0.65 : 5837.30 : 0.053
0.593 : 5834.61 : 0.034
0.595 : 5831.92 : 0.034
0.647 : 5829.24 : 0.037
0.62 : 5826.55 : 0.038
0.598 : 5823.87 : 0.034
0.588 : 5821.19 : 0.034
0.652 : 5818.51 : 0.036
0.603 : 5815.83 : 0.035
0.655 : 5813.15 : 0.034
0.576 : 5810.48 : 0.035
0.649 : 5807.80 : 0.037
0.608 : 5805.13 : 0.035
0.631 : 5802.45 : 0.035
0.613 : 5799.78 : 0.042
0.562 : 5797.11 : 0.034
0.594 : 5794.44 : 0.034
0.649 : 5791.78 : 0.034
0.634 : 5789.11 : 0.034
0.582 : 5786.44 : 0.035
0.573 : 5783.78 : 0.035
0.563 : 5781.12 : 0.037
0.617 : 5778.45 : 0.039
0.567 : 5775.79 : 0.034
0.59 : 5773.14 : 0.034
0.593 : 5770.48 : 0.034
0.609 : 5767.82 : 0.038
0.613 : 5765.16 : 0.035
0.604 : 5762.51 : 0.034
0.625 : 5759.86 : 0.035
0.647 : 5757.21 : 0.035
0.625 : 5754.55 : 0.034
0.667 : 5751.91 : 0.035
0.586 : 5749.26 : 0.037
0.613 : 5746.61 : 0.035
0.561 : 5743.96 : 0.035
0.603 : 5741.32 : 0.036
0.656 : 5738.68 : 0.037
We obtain 1.2 angstrom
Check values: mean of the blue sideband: 0.635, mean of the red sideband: 0.61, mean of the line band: 0.588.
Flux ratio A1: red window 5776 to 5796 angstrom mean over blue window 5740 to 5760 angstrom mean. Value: 1.0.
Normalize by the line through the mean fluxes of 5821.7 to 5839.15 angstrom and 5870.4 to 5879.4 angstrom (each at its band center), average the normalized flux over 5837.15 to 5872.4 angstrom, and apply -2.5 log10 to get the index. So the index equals 0.06 mag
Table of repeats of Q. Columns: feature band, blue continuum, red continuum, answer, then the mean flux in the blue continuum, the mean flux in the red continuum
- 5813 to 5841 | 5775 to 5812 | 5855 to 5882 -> -1.2 angstrom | 0.602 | 0.589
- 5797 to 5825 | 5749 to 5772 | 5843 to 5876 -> -0.7 angstrom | 0.62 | 0.581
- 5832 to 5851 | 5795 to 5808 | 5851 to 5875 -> -0.3 angstrom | 0.608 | 0.582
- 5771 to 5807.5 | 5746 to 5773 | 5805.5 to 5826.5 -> 1.0 angstrom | 0.617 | 0.617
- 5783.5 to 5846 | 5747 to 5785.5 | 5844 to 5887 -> -1.9 angstrom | 0.606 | 0.587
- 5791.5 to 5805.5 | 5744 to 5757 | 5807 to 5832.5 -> 0.3 angstrom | 0.618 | 0.618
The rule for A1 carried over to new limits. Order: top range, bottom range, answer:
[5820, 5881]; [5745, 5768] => 0.96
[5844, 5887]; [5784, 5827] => 0.96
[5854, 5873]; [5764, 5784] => 0.98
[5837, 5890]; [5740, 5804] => 0.97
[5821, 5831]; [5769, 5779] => 1.04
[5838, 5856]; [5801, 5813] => 0.94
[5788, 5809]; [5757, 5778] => 1.02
